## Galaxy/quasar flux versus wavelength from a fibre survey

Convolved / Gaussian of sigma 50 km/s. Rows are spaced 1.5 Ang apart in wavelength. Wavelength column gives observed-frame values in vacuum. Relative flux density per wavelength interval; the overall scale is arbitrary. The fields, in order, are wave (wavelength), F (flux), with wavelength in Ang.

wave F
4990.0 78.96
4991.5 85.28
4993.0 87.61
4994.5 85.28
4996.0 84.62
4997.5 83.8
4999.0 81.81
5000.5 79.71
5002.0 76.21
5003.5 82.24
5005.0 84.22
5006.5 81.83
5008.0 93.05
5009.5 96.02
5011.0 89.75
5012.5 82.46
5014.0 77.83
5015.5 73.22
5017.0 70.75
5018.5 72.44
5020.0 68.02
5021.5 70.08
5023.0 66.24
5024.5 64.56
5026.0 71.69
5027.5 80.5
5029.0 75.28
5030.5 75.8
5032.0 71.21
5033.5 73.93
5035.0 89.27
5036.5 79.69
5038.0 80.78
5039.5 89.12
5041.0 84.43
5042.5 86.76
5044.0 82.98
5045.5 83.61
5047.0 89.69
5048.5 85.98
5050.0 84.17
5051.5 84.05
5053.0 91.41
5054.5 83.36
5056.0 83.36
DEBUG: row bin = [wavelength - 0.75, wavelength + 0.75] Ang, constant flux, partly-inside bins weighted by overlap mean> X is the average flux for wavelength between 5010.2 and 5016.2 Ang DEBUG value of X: 81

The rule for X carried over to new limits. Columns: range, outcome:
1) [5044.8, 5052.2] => 85.5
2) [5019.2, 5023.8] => 68.1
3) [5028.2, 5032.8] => 74.2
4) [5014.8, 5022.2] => 70.9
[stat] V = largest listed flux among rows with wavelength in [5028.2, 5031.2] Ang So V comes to 75.8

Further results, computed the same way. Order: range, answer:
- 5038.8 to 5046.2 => 89.12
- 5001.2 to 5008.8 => 93.05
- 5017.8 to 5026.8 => 72.44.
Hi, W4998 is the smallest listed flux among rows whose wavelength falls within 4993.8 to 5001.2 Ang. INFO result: 79.71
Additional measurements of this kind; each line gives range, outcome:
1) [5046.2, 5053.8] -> 84.05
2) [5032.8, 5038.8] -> 73.93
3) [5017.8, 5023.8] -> 66.24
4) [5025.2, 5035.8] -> 71.21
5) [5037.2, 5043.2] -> 80.78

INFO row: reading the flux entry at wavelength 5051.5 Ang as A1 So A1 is 84.05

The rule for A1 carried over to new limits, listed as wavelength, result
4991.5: 85.28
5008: 93.05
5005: 84.22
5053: 91.41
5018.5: 72.44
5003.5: 82.24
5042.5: 86.76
